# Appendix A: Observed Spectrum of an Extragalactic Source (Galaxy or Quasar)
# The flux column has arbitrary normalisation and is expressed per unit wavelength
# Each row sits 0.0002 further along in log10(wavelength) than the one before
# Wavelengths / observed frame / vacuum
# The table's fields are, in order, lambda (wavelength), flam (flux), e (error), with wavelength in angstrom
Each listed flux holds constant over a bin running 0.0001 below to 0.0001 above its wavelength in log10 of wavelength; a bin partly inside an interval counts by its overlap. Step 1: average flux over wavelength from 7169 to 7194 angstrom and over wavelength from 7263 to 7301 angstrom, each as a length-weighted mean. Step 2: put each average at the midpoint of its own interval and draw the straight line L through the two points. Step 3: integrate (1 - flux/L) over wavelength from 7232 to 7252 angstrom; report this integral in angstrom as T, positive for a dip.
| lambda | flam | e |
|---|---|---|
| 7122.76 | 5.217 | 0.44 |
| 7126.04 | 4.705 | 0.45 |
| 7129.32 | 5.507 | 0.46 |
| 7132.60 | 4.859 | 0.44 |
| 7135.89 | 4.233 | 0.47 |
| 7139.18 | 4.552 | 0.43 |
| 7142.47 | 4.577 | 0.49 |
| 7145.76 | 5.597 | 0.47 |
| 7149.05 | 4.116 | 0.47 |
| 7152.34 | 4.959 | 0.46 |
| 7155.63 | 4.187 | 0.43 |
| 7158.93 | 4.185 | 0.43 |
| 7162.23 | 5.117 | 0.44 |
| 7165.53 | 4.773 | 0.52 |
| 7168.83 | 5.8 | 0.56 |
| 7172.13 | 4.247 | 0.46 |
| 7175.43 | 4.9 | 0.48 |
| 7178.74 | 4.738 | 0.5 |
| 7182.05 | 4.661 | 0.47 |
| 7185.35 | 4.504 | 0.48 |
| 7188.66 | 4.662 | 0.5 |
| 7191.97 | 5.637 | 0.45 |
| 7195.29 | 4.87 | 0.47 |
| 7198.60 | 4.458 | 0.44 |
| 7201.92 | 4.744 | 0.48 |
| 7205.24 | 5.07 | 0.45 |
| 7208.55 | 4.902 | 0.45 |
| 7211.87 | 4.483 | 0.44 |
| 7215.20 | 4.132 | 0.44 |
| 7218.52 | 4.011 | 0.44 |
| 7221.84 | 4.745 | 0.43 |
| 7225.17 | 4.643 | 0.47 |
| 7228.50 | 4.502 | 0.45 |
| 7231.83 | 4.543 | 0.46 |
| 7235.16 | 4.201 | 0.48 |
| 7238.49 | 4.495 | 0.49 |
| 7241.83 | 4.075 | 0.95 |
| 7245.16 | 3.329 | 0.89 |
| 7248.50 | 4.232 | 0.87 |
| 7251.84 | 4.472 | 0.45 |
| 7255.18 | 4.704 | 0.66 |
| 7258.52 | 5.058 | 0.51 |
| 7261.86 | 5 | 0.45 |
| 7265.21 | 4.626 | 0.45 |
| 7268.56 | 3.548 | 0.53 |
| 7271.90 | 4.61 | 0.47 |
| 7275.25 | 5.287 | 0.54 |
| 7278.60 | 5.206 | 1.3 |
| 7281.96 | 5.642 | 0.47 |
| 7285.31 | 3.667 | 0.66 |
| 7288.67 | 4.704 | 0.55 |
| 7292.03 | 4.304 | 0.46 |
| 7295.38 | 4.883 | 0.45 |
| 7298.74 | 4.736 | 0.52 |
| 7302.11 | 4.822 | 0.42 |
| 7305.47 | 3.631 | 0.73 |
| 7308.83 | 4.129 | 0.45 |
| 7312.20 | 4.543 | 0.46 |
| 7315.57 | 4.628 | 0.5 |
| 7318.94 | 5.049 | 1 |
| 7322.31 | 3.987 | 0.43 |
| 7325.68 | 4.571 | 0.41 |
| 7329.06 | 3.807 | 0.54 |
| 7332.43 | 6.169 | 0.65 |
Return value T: 2.5 angstrom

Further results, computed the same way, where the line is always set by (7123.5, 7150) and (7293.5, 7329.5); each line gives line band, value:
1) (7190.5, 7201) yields -0.6 angstrom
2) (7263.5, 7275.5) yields 0.3 angstrom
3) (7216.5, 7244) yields 1.4 angstrom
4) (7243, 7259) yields 1.0 angstrom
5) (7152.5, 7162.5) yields 0.6 angstrom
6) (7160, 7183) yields -0.7 angstrom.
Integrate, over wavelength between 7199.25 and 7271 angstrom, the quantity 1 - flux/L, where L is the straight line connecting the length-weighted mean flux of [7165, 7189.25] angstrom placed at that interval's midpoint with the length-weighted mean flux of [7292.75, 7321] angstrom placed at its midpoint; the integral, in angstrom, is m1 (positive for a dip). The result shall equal 3.4 angstrom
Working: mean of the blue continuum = 4.79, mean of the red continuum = 4.54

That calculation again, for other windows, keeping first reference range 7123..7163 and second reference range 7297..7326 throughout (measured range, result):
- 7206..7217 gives 0.2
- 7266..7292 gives -0.8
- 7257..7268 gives -0.5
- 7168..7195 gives -1.2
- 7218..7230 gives 0.2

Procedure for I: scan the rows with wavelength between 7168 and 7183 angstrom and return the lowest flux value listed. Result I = 4.247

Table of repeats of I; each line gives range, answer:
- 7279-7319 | 3.631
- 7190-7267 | 3.329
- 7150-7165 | 4.185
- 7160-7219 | 4.011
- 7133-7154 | 4.116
